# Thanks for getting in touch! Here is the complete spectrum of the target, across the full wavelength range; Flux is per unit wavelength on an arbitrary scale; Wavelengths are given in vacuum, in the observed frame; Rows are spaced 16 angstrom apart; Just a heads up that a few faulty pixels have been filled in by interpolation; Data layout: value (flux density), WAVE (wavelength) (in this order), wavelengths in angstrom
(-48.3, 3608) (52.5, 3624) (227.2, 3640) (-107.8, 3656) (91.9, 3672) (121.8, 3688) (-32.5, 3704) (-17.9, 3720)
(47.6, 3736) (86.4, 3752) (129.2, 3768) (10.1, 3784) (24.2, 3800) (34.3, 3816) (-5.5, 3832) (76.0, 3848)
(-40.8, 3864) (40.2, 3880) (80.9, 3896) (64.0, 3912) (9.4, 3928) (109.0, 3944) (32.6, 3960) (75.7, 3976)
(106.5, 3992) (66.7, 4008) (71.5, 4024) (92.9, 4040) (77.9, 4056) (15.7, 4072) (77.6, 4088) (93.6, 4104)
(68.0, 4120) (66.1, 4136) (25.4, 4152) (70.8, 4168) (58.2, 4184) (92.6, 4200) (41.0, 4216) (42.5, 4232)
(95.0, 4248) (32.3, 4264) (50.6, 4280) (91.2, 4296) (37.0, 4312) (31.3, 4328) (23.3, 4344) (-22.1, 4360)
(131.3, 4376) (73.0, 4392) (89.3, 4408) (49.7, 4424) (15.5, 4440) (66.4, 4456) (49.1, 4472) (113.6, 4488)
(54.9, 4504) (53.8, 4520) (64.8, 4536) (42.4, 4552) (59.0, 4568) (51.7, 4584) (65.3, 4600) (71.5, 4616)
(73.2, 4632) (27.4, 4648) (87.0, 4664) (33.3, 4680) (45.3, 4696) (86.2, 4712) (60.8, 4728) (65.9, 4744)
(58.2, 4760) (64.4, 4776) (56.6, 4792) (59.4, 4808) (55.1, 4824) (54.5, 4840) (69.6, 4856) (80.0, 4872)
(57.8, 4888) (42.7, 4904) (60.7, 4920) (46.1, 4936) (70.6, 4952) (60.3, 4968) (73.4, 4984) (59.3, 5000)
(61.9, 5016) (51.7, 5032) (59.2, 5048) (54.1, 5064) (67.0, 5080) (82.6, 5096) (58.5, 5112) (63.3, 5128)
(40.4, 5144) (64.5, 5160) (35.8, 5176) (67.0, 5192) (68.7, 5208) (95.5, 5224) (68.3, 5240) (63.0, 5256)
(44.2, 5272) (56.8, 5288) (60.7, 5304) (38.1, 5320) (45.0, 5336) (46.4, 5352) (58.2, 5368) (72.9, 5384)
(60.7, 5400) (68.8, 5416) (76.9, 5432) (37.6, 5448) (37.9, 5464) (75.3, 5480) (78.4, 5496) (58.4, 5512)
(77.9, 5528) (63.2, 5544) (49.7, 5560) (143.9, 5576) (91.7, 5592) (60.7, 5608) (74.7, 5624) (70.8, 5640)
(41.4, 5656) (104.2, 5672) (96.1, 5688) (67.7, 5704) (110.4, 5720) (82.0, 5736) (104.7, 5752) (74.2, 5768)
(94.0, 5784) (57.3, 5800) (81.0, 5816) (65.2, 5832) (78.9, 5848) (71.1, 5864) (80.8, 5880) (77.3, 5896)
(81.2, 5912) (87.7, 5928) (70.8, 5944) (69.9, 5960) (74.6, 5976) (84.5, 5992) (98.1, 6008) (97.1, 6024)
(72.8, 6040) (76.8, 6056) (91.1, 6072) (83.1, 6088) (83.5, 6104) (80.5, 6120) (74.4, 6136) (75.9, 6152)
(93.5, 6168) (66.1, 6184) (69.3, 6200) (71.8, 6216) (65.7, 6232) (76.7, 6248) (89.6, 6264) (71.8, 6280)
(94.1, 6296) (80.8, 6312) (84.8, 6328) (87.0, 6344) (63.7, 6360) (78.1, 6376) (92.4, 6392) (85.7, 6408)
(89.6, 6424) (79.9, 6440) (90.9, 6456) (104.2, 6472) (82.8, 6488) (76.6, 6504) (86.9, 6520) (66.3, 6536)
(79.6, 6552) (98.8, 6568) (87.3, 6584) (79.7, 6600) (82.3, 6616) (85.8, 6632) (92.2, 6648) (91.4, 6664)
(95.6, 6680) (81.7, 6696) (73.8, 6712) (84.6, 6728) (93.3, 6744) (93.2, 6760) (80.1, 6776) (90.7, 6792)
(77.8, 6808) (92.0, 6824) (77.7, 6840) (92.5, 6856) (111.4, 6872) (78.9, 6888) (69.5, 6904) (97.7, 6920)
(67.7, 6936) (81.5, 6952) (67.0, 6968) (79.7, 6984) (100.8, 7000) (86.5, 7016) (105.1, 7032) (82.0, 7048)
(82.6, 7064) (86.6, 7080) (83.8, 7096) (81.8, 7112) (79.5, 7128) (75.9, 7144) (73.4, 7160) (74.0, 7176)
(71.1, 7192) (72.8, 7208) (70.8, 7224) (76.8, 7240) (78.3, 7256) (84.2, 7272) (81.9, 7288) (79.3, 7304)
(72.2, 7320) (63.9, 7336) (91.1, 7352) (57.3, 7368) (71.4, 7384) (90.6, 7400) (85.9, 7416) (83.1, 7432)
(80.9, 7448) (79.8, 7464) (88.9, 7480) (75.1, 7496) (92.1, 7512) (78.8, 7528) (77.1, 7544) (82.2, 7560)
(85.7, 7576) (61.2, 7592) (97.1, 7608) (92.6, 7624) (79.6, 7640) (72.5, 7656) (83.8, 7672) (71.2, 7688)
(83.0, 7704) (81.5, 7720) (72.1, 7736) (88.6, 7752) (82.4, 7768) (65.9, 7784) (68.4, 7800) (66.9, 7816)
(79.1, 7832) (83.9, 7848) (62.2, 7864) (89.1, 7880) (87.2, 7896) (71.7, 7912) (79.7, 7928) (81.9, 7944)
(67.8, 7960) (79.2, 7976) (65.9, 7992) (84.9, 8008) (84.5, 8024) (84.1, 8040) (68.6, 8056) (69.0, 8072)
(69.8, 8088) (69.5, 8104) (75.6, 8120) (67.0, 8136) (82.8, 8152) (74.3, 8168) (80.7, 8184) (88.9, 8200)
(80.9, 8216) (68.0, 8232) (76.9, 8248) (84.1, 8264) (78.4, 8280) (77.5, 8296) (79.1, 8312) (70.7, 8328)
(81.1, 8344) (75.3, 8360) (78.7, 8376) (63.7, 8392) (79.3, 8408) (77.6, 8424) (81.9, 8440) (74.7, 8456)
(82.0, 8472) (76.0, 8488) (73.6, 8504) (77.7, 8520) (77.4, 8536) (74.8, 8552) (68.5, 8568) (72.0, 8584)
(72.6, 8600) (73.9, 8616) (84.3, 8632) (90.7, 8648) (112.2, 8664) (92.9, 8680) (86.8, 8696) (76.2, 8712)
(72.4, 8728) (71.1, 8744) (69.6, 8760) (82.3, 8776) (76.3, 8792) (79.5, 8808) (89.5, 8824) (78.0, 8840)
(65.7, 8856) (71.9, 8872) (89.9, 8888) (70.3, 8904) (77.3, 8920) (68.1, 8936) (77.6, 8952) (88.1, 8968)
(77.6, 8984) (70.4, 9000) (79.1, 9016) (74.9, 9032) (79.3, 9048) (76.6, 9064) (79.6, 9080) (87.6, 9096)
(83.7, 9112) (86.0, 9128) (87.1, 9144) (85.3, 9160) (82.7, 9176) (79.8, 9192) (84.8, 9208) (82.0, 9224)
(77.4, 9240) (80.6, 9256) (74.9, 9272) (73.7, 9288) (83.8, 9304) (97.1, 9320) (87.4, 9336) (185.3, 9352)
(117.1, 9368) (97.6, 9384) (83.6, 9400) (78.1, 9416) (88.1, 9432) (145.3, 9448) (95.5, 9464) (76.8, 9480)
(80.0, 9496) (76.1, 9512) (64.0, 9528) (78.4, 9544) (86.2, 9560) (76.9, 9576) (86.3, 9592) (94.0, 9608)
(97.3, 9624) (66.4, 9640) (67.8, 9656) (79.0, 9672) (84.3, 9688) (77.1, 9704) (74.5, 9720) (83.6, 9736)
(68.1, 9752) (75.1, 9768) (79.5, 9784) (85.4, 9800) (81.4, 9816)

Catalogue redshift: 0.424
